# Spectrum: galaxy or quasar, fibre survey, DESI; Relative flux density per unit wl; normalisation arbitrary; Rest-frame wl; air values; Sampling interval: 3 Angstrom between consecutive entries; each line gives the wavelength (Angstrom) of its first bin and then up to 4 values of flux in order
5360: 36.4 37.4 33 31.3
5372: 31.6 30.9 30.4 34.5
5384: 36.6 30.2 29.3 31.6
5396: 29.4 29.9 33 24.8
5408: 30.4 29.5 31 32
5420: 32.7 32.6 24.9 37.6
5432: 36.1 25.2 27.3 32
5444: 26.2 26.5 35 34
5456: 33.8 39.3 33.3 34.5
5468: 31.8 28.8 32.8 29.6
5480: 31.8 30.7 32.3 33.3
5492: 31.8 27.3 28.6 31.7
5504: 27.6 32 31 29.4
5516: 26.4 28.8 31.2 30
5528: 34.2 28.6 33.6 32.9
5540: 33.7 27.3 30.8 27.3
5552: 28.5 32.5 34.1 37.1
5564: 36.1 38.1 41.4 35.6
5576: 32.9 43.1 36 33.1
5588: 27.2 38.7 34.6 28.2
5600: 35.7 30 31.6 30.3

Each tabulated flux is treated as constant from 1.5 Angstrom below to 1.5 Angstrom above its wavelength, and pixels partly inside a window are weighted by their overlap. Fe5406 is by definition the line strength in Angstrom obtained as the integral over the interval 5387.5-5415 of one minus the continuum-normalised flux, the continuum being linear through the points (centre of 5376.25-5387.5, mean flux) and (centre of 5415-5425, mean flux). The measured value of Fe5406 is 2.3 Angstrom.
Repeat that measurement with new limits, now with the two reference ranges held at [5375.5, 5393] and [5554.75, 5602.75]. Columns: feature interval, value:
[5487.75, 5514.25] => 2.9 Angstrom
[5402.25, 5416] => 1.3 Angstrom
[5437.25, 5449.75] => 1.6 Angstrom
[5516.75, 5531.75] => 1.7 Angstrom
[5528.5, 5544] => 1.3 Angstrom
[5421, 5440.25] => 1.2 Angstrom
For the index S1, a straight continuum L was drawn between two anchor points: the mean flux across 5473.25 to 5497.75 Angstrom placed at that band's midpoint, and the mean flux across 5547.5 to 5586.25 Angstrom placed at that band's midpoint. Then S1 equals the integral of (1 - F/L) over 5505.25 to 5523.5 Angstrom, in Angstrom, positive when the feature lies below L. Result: 1.5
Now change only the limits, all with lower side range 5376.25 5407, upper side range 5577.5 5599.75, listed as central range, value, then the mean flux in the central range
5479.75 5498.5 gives 1.0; 30.9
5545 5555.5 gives 1.3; 29.5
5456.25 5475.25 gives -0.7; 33.4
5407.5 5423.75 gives 0.0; 31.4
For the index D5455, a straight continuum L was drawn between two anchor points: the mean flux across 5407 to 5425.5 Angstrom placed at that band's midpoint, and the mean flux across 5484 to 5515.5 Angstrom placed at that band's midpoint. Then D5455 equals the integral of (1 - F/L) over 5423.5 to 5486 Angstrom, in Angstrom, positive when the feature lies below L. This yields -1.8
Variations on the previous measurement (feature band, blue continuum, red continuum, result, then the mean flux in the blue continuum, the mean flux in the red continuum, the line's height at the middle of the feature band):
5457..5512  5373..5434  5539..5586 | 2.1 Angstrom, 31.3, 34.2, 32.8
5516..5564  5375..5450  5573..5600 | 2.9 Angstrom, 30.7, 34.4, 33.4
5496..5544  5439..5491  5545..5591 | 4.2 Angstrom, 32.1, 34.4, 33.3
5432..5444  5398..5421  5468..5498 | 0.6 Angstrom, 30.4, 30.9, 30.6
